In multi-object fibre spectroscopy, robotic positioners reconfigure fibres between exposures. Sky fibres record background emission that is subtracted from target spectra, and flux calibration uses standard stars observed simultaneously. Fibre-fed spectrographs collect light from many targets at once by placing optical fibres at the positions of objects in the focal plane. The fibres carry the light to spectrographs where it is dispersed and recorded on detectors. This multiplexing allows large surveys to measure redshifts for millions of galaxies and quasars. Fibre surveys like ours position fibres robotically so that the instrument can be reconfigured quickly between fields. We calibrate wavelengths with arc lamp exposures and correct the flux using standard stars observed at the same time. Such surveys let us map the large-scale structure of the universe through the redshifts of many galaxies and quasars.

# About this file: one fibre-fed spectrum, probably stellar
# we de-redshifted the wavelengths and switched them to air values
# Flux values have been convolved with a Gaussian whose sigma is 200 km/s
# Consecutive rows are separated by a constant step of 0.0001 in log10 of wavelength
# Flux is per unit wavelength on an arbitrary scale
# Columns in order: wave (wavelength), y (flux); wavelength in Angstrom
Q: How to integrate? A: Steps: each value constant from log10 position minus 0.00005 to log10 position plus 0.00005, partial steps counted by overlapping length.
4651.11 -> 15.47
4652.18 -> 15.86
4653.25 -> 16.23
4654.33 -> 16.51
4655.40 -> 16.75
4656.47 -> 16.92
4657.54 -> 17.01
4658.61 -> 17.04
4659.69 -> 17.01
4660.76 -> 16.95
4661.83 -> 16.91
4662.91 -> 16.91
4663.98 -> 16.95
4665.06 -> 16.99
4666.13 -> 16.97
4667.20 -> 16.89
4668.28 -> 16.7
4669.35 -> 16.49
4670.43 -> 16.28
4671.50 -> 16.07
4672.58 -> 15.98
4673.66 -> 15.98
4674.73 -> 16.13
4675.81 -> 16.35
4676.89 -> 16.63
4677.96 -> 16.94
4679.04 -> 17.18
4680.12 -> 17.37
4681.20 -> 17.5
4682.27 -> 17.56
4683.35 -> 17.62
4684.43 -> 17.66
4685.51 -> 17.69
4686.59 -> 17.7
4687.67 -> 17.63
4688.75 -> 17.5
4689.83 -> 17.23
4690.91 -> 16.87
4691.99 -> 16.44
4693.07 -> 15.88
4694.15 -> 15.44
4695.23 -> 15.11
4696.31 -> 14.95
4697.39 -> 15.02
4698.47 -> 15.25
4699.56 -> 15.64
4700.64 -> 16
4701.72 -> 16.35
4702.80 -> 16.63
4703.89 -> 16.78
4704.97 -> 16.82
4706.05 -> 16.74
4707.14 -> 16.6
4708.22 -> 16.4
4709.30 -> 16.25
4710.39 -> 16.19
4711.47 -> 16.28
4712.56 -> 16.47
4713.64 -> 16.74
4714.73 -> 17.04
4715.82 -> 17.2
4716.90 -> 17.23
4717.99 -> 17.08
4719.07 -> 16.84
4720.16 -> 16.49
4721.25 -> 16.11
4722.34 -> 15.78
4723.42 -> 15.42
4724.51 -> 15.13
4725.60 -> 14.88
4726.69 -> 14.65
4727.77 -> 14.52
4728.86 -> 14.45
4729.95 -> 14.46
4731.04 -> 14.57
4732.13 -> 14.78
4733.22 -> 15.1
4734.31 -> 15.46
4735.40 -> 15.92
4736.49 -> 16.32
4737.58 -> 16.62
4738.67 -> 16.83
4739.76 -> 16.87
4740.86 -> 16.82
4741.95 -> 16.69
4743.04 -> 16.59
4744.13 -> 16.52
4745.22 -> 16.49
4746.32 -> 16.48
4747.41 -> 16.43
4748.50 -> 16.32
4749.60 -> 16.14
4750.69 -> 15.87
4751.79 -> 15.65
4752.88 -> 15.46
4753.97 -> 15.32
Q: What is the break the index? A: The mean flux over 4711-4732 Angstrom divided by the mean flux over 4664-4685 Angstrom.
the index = 0.9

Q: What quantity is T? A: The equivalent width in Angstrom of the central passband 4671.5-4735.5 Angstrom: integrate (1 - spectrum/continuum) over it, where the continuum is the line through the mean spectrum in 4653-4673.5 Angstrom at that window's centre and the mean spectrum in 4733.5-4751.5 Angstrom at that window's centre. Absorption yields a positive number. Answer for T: 1.1 Angstrom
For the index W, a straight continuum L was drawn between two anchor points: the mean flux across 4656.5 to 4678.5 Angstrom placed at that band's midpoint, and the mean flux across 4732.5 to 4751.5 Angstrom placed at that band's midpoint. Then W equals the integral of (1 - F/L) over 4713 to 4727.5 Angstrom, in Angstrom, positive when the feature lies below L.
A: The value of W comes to 0.2 Angstrom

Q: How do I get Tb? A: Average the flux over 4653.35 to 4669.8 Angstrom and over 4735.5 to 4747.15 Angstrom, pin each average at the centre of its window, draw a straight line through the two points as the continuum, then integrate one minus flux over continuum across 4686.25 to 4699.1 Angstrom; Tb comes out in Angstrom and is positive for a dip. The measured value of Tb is 0.4 Angstrom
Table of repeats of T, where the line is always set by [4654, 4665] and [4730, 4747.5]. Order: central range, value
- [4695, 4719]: 0.1 Angstrom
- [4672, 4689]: -0.4 Angstrom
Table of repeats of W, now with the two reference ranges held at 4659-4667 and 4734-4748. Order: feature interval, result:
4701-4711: 0.1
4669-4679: 0.3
